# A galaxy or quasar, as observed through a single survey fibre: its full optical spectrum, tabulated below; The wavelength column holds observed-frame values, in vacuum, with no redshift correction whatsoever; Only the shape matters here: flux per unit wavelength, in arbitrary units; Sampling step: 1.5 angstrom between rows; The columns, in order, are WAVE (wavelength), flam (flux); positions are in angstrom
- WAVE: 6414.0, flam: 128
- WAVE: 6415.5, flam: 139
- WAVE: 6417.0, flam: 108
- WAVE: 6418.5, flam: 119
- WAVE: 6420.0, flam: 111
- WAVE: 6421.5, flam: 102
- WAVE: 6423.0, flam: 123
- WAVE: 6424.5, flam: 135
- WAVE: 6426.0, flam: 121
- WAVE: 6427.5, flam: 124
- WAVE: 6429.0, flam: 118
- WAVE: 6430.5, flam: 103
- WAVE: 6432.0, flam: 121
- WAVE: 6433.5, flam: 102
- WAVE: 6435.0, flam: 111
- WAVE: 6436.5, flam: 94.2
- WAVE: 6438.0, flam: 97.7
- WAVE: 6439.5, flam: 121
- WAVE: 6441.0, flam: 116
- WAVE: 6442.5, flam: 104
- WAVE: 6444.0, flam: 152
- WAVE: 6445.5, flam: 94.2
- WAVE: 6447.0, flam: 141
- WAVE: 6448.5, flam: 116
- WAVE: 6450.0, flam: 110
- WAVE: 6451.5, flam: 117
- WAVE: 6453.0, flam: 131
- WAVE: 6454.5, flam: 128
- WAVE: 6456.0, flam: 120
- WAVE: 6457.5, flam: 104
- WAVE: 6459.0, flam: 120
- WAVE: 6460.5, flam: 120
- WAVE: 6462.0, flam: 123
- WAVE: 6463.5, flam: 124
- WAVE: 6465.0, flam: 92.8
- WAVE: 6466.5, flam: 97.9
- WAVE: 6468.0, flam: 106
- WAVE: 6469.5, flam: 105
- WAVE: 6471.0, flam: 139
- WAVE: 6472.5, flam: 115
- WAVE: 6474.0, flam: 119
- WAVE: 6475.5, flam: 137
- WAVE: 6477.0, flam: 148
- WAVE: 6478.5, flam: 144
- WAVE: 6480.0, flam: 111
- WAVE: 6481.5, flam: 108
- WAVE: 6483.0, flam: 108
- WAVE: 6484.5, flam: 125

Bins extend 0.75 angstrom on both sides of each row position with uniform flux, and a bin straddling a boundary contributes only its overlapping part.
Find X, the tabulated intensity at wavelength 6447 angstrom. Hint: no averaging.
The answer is 141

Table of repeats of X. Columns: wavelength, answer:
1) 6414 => 128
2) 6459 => 120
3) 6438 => 97.7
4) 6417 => 108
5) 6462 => 123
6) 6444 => 152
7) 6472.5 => 115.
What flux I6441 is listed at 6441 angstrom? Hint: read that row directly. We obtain 116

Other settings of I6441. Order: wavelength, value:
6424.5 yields 135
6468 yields 106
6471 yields 139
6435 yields 111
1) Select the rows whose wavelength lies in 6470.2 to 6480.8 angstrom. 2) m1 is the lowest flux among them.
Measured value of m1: 111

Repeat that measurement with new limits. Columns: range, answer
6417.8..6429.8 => 102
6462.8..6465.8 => 92.8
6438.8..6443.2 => 104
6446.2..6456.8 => 110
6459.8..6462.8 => 120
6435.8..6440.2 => 94.2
